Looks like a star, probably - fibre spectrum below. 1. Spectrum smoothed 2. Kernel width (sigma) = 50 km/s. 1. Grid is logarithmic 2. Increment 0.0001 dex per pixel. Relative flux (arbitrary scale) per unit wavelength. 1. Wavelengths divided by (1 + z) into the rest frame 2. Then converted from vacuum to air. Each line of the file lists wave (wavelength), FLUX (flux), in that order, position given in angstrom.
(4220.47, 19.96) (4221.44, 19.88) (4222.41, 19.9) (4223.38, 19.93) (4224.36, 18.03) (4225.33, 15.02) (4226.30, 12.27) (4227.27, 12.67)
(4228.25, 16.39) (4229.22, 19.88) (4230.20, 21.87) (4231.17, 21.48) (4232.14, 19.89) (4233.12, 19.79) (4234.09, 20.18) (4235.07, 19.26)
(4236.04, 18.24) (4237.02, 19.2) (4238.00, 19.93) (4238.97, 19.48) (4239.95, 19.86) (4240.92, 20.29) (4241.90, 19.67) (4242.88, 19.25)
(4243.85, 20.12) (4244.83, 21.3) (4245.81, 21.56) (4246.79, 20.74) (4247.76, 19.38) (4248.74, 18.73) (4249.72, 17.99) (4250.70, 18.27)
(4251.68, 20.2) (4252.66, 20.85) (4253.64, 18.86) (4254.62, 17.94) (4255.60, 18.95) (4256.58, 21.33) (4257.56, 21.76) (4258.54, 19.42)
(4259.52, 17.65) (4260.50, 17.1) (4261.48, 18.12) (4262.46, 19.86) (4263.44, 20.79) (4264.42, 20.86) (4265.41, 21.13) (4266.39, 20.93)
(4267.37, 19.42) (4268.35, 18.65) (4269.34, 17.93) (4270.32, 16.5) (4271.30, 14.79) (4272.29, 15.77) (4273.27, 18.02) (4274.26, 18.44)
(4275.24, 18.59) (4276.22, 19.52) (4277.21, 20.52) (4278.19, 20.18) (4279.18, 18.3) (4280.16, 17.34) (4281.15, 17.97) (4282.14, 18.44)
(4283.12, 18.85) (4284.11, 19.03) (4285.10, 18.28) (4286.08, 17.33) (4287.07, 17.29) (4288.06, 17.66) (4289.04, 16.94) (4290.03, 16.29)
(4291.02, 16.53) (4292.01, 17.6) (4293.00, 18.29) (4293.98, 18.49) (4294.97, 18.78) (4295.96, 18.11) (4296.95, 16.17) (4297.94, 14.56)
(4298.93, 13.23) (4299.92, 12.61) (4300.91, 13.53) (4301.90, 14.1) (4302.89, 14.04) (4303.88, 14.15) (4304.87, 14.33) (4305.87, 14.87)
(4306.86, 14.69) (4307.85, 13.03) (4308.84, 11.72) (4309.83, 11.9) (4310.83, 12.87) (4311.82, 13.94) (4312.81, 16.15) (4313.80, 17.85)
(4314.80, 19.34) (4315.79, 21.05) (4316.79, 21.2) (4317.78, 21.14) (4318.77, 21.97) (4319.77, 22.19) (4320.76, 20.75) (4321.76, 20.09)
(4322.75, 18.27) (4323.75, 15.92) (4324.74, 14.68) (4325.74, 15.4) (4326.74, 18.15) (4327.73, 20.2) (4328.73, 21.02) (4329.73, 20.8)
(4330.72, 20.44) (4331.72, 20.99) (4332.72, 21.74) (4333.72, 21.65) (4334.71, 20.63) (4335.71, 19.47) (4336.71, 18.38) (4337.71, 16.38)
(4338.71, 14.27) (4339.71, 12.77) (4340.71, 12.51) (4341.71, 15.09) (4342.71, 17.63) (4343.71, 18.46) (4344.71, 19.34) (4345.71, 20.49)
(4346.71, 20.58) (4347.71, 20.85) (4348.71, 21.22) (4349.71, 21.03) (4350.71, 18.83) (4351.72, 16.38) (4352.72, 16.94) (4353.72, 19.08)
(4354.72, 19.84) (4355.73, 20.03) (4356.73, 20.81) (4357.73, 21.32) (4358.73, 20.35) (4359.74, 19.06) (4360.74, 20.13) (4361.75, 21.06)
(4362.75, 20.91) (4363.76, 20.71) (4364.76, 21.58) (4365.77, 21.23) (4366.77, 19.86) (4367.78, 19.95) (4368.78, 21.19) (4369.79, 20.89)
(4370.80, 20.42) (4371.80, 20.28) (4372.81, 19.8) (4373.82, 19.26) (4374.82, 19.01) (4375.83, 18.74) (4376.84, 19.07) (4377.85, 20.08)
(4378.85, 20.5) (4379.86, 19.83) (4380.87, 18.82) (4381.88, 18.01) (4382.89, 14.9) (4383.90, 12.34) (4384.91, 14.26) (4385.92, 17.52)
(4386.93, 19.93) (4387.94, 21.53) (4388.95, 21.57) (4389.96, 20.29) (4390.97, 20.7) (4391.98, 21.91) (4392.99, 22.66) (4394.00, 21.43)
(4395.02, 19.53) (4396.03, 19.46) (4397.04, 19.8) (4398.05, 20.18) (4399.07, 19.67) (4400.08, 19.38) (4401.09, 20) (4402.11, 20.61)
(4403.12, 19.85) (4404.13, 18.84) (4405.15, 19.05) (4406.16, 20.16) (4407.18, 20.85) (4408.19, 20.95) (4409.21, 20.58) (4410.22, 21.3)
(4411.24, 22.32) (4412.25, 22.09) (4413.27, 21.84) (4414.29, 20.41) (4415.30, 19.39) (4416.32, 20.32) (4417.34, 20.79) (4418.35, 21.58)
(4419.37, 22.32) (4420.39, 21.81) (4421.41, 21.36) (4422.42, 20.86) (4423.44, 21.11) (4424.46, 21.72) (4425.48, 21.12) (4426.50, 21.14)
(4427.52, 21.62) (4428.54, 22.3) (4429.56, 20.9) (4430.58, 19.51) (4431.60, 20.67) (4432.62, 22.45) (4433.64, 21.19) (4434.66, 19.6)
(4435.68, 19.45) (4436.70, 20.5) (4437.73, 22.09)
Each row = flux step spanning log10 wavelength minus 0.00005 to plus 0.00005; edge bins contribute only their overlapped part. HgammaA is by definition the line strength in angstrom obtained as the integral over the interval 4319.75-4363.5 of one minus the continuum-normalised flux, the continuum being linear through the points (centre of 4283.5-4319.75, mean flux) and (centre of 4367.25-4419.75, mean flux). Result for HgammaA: -2.49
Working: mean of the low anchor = 16.4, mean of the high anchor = 19.9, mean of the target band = 19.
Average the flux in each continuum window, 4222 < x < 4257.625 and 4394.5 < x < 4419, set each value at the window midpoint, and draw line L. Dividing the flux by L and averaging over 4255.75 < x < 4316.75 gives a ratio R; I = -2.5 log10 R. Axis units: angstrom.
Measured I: 0.13 mag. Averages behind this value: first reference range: 19.2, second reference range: 20.4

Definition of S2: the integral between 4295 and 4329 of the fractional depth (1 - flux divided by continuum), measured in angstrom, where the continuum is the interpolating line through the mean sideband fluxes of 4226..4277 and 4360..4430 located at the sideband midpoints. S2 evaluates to 5.2 angstrom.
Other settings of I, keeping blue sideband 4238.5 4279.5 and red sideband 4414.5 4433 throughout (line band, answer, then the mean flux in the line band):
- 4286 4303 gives 0.21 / 16.2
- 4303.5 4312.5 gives 0.41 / 13.5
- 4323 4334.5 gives 0.05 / 19.2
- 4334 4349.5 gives 0.13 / 18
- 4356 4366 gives -0.01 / 20.7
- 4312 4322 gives 0.00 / 20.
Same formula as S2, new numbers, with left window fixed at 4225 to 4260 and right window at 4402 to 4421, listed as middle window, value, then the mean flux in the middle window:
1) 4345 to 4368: 0.21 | 20.1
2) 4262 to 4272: 0.20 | 19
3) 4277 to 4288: 0.64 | 18.4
